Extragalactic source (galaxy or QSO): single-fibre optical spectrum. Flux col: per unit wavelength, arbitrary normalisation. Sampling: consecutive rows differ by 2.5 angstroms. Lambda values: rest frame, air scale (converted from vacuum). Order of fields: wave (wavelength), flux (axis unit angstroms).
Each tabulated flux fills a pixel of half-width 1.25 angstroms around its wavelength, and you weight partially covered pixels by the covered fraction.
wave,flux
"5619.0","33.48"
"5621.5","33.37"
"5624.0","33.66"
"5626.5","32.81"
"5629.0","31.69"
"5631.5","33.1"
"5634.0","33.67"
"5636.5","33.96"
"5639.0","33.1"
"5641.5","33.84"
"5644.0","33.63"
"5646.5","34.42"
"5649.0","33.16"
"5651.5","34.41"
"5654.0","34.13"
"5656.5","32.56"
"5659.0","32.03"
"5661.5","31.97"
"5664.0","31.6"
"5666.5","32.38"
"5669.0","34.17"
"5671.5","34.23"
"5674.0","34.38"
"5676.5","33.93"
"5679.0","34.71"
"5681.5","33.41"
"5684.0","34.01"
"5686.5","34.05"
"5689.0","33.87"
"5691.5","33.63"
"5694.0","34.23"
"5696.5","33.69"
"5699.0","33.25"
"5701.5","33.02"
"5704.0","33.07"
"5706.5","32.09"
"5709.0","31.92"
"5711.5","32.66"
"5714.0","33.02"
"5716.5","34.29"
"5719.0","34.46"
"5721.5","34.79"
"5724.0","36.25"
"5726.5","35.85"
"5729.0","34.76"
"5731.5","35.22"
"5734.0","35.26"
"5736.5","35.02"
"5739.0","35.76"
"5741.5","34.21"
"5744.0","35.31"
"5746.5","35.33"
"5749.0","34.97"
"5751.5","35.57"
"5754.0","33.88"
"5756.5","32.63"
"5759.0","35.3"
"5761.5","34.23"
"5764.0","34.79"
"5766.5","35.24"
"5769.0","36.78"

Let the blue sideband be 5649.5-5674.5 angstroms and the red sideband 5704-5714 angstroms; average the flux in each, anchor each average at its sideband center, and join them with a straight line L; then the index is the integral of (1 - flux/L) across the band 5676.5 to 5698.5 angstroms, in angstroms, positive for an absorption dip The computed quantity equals -0.8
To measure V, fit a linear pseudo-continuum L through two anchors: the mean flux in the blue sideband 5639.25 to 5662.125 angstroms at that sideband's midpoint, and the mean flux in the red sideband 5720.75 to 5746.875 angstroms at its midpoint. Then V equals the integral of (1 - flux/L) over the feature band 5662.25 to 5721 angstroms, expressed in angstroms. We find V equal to 1.4 angstroms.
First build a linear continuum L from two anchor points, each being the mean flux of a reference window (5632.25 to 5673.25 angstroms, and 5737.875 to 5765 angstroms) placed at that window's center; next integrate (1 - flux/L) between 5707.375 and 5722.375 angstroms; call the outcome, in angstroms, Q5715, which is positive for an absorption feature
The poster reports 0.3 angstroms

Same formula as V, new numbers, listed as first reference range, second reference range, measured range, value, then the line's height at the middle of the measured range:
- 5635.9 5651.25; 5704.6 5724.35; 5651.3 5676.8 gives 0.37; 33.7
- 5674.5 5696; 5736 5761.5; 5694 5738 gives 0.40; 34.4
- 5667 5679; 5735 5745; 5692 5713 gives 0.93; 34.5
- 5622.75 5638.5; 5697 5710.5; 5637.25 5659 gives -0.34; 33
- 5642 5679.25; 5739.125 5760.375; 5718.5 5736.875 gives -0.46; 34.4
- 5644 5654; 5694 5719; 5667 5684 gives -0.24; 33.6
